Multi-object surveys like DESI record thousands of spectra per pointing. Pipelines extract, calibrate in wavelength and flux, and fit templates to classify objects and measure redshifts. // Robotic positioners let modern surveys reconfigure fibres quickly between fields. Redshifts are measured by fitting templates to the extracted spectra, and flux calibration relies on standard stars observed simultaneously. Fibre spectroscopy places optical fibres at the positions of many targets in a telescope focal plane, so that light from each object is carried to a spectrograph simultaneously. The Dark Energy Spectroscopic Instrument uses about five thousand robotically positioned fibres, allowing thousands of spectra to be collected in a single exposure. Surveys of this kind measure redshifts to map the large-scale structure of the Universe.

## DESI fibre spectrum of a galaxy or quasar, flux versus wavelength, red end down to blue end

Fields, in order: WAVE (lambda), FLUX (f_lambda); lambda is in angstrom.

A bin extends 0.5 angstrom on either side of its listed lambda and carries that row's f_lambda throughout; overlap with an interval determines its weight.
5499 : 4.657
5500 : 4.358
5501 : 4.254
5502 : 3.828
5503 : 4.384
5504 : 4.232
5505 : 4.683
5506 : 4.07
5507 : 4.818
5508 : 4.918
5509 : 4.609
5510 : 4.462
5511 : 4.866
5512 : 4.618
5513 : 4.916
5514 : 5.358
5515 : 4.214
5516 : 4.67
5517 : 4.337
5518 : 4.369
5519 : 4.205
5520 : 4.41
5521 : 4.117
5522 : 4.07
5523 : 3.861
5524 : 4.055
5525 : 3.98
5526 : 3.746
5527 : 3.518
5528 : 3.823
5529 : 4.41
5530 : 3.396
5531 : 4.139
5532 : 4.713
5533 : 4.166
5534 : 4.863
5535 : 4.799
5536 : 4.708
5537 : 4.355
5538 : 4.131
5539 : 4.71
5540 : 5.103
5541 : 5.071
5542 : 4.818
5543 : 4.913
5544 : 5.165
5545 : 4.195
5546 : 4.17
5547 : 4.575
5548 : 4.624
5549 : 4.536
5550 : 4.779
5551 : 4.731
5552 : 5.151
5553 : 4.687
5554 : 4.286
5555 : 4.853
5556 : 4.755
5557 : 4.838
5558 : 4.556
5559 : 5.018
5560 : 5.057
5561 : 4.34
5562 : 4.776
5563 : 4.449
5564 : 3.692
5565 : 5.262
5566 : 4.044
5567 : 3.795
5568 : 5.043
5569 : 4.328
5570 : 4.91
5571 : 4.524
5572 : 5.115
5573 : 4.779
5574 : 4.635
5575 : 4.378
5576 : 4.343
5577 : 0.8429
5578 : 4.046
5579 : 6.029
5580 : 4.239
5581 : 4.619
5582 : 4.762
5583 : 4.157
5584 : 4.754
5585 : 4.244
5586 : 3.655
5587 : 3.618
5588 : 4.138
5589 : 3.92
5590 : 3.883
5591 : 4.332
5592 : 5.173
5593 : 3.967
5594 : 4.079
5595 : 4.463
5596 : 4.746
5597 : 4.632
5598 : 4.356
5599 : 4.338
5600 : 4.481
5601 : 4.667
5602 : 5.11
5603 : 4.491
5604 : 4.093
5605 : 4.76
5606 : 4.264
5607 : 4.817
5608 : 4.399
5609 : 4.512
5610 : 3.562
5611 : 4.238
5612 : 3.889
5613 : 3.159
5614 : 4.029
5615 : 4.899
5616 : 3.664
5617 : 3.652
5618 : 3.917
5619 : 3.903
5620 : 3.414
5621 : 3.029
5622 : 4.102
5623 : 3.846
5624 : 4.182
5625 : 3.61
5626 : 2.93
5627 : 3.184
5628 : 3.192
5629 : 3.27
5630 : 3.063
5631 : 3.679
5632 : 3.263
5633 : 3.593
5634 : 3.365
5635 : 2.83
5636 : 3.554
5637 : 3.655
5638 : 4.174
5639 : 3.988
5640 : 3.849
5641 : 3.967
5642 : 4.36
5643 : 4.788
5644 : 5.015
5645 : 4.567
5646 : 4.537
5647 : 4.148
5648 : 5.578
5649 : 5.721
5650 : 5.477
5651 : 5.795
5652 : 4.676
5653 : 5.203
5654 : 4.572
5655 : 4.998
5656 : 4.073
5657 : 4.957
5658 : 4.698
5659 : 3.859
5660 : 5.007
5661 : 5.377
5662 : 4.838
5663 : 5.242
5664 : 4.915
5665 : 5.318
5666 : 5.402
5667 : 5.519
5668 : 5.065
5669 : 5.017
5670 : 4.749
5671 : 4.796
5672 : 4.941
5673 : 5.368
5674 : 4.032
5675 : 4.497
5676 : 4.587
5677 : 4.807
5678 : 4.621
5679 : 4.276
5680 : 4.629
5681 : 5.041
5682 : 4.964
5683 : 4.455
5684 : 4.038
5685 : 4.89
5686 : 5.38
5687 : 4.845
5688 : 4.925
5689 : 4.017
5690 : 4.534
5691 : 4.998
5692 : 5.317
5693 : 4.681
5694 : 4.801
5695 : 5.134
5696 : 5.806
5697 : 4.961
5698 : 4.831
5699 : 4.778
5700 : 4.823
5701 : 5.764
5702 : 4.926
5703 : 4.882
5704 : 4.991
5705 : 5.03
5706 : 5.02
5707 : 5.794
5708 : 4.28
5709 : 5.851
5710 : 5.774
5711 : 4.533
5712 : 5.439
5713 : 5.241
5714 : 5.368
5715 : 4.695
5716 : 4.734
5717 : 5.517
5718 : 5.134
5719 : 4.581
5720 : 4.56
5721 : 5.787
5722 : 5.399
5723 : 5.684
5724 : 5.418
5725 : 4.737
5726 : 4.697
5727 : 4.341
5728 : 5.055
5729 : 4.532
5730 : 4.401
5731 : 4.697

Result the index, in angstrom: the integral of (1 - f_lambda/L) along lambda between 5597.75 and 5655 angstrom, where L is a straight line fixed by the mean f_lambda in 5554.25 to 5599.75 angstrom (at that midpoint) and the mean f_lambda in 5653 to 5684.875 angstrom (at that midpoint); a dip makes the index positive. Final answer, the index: 6.0 angstrom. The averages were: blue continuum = 4.41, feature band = 4.14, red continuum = 4.8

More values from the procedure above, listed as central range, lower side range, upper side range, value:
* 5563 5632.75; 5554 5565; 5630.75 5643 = 1.1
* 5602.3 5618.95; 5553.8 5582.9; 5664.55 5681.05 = 1.7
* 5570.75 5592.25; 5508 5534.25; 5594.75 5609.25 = 1.0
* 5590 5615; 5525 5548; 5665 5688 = 1.4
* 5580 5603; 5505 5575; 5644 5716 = 1.5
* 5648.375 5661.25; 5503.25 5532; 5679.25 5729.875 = -0.4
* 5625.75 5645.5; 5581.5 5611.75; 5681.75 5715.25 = 3.8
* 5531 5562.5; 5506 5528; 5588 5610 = -2.1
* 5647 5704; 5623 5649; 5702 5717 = -4.8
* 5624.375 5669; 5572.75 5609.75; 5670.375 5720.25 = 2.6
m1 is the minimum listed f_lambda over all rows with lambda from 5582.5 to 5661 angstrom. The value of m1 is 2.83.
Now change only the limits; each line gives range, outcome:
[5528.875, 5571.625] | 3.396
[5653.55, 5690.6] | 3.859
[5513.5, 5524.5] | 3.861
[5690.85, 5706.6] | 4.681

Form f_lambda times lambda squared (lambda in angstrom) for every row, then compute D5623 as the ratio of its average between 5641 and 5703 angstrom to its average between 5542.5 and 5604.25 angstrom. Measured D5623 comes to 1.1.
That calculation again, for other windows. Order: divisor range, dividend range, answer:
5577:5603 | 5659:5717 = 1.18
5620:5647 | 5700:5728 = 1.40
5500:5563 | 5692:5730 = 1.20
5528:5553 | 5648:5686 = 1.12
